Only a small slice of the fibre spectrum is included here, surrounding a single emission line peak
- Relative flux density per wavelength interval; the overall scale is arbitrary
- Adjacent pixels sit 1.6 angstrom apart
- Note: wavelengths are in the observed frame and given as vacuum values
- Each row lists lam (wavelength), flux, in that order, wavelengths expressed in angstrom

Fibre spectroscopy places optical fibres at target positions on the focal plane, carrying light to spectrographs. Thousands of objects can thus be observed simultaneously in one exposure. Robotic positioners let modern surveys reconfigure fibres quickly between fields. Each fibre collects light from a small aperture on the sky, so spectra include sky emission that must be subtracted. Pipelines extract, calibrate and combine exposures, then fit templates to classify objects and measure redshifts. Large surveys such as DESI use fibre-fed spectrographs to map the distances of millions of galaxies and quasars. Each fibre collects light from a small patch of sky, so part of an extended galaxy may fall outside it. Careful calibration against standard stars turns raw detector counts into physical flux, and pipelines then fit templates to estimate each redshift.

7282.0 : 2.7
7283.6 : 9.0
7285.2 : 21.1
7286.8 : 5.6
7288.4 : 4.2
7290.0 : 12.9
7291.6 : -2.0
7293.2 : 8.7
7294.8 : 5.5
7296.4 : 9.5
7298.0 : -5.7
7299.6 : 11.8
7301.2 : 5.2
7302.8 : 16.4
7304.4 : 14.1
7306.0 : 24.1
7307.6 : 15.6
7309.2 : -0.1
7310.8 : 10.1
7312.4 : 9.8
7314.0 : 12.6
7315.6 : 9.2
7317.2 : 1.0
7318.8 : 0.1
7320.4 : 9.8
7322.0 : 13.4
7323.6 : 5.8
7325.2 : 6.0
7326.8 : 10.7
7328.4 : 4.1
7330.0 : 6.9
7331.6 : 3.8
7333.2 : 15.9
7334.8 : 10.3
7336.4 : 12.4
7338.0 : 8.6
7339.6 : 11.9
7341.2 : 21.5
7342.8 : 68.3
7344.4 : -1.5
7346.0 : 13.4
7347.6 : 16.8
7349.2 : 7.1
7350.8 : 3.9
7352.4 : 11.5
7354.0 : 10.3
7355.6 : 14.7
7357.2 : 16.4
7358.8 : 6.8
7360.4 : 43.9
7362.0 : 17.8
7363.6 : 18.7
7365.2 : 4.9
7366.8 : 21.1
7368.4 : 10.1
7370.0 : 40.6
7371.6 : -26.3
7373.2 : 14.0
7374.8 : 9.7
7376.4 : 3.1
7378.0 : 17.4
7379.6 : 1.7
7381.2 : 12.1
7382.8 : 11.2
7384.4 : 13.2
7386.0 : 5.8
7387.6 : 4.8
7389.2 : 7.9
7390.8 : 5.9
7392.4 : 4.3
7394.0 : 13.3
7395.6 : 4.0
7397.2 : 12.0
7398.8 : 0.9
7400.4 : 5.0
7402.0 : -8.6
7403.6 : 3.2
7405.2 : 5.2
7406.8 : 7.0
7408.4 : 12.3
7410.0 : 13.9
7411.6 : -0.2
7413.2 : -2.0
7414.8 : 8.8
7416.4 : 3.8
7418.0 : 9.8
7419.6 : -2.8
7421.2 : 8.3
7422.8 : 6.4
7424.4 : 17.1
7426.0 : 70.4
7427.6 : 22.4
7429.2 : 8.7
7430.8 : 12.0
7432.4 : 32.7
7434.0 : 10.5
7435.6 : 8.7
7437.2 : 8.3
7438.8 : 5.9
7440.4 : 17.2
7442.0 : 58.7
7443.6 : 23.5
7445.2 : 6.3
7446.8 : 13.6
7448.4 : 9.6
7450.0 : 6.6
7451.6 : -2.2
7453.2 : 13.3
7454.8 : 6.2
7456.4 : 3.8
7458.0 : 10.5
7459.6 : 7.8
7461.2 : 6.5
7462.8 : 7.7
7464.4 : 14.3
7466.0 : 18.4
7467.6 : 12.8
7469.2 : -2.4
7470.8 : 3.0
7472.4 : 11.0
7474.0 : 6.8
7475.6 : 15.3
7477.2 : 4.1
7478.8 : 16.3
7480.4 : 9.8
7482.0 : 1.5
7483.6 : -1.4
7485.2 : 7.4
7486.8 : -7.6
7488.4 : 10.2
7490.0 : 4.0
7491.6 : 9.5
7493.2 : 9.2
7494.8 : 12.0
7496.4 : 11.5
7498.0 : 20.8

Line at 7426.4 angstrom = [S II]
